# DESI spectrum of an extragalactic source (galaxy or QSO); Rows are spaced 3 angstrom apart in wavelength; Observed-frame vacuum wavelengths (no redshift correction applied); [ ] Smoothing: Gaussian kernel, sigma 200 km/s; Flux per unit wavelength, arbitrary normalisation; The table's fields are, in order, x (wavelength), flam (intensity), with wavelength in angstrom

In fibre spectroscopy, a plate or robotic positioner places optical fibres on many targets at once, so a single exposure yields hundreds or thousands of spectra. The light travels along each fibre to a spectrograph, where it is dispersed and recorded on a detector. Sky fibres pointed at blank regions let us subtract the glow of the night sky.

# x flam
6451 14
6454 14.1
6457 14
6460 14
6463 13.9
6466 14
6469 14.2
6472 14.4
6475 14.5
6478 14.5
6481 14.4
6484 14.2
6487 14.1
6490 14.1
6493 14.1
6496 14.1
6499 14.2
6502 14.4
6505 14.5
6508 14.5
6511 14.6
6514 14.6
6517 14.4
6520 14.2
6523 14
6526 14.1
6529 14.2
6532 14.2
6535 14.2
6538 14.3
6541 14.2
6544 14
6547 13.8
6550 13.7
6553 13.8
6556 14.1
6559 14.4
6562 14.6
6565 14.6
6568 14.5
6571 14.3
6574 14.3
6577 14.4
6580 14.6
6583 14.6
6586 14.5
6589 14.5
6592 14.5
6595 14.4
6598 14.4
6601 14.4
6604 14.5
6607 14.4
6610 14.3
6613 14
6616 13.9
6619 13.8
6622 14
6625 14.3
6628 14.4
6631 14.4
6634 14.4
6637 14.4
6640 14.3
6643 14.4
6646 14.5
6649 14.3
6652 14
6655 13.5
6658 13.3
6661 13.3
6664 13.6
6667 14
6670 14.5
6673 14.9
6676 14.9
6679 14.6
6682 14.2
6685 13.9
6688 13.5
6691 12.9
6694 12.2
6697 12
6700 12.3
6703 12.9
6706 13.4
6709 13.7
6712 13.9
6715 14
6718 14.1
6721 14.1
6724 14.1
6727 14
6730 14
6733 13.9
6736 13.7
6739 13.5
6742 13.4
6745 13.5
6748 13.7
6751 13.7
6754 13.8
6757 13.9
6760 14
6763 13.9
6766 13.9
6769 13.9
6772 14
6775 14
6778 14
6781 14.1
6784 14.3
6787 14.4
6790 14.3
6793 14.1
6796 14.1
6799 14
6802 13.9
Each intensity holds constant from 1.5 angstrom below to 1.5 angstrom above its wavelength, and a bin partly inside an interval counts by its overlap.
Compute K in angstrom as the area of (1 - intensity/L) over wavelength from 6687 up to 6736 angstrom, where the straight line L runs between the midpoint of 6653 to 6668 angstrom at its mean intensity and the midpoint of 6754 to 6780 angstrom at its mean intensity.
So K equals 1.0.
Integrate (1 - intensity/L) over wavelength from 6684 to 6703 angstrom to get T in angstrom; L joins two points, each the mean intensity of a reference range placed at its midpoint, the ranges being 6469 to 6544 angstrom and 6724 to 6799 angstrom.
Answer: 1.7 angstrom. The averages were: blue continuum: 14.3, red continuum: 13.9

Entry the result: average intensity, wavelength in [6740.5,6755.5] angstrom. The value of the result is 13.6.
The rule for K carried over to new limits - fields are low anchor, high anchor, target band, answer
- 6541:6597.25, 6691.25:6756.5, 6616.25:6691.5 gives -1.3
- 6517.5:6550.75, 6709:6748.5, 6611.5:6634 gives -0.2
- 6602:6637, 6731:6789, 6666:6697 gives 0.5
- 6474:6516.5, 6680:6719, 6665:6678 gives -1.0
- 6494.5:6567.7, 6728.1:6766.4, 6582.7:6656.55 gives -1.2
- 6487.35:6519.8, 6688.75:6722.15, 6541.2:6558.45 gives 0.2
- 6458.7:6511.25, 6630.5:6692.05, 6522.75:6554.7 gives 0.4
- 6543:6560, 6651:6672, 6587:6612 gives -1.0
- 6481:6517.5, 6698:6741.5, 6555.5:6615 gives -1.5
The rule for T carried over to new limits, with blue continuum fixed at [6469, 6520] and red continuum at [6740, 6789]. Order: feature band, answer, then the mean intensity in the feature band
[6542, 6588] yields -0.18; 14.3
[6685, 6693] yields 0.43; 13.3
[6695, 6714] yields 1.31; 13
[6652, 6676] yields 0.21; 13.9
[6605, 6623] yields 0.09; 14.1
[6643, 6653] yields -0.15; 14.3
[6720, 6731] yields -0.06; 14.1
